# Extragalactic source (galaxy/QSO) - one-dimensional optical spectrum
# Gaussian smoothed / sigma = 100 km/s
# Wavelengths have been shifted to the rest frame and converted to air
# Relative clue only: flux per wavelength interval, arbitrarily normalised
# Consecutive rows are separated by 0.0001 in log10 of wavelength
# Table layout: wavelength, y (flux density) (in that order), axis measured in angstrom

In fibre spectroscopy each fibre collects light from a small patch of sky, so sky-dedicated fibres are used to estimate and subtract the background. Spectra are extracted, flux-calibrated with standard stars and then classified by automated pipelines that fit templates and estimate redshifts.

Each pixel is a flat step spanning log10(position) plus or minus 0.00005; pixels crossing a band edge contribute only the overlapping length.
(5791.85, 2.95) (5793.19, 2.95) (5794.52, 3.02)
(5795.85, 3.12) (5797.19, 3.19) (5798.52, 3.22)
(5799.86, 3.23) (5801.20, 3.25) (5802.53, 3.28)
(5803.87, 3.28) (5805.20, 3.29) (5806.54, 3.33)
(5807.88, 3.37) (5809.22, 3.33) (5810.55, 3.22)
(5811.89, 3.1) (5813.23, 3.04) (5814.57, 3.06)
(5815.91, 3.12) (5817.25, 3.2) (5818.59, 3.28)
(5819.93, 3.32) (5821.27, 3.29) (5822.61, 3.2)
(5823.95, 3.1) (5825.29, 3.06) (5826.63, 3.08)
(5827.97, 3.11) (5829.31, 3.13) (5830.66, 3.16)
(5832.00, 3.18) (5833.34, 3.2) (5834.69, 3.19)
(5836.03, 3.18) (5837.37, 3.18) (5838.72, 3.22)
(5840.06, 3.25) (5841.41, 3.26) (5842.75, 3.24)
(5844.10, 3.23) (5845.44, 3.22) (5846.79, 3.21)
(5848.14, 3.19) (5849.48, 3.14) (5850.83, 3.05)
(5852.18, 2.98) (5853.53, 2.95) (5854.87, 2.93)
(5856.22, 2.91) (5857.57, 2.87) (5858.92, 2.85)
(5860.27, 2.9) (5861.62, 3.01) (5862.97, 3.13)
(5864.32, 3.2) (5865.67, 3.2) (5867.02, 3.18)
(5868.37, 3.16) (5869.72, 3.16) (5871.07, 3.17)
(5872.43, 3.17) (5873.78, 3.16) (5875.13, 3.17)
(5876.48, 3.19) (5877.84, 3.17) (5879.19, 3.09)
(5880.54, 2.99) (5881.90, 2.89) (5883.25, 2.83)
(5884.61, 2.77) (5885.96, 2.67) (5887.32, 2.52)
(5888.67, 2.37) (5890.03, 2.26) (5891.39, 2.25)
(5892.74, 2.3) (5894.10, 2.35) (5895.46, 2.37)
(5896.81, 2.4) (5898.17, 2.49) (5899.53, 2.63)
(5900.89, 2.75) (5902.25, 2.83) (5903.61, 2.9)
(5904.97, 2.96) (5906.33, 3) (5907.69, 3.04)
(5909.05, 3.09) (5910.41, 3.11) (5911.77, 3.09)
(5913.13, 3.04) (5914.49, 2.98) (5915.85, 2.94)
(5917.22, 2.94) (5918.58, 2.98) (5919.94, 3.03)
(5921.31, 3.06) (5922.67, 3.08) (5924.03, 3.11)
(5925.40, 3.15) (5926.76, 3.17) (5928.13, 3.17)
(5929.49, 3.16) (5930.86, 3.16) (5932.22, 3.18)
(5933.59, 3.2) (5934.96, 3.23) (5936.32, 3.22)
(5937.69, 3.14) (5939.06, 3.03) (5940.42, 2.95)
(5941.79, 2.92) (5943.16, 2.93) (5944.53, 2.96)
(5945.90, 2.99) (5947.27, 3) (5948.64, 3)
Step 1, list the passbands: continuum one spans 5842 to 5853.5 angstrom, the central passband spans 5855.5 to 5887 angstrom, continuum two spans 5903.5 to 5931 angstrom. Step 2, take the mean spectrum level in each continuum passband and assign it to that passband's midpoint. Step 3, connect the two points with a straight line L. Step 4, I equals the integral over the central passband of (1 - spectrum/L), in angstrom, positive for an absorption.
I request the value 0.9 angstrom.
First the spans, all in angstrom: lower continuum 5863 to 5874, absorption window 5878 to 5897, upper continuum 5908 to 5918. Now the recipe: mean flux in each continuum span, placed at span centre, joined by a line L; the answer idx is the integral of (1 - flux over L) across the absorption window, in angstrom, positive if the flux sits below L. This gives 3.15 angstrom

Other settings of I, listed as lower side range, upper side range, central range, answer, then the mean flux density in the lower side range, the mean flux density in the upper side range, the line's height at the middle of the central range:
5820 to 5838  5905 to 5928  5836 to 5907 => 4.13 angstrom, 3.17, 3.05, 3.11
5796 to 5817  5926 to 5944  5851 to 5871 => 0.86 angstrom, 3.22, 3.11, 3.17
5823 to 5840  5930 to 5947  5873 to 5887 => 0.61 angstrom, 3.15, 3.07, 3.12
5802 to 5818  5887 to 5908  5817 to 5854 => -1.73 angstrom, 3.22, 2.58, 3.03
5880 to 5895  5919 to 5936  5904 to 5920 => -0.56 angstrom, 2.56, 3.14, 2.91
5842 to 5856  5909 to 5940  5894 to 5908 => 1.78 angstrom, 3.11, 3.1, 3.1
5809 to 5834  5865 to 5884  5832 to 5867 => 0.28 angstrom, 3.17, 3.11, 3.13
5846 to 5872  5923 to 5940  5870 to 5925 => 4.51 angstrom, 3.06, 3.16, 3.11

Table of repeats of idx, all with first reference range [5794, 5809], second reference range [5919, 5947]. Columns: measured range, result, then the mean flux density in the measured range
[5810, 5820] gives 0.2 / 3.16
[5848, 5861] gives 0.9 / 2.97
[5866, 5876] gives 0.0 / 3.17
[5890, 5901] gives 2.5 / 2.41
